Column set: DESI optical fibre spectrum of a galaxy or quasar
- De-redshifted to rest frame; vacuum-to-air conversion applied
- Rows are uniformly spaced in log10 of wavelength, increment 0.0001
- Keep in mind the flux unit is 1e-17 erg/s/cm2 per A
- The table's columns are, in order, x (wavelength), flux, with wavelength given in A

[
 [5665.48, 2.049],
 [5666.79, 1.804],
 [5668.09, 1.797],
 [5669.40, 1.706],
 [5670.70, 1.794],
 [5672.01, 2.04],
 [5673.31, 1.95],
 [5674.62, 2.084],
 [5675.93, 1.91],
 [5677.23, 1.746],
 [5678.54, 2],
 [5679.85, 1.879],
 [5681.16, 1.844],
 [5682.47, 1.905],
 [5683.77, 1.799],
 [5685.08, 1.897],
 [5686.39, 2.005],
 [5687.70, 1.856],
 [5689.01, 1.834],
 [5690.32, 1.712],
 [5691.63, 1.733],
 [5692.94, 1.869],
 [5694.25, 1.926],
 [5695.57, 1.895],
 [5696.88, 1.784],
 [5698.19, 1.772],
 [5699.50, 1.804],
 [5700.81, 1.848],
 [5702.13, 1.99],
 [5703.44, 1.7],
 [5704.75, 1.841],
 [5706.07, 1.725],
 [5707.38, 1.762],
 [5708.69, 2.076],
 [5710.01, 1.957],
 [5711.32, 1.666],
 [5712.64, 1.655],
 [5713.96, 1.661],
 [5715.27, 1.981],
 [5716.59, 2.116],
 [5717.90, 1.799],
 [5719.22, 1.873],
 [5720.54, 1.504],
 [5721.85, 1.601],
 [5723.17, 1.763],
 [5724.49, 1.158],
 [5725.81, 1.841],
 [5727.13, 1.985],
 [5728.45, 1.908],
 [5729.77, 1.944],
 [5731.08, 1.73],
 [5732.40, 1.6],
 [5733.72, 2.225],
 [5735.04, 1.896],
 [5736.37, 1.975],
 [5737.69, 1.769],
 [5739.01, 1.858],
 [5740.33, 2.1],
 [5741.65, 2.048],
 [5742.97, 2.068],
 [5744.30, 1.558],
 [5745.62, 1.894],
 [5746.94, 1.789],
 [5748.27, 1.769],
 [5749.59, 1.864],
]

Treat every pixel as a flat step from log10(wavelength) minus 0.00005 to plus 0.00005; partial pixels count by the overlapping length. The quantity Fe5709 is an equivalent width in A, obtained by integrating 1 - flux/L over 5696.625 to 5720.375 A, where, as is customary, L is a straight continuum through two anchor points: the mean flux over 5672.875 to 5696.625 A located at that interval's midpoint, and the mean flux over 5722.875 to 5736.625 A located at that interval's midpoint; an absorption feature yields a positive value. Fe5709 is 0.2 A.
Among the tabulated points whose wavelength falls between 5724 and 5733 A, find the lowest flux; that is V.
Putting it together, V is 1.158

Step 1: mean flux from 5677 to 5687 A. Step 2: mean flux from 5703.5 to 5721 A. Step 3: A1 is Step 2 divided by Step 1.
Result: 0.96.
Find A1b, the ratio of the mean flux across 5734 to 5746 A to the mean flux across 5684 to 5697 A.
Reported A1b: 1.0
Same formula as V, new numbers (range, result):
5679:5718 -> 1.655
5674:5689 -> 1.746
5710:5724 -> 1.504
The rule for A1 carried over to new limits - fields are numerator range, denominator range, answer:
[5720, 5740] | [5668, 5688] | 0.95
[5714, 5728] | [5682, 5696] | 0.95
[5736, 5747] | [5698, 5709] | 1.04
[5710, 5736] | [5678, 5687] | 0.94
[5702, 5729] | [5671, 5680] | 0.92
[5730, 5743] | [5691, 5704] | 1.05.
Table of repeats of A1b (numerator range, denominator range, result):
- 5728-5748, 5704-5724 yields 1.05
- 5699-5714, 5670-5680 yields 0.94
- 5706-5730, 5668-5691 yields 0.95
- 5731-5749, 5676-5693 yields 1.01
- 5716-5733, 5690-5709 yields 0.96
